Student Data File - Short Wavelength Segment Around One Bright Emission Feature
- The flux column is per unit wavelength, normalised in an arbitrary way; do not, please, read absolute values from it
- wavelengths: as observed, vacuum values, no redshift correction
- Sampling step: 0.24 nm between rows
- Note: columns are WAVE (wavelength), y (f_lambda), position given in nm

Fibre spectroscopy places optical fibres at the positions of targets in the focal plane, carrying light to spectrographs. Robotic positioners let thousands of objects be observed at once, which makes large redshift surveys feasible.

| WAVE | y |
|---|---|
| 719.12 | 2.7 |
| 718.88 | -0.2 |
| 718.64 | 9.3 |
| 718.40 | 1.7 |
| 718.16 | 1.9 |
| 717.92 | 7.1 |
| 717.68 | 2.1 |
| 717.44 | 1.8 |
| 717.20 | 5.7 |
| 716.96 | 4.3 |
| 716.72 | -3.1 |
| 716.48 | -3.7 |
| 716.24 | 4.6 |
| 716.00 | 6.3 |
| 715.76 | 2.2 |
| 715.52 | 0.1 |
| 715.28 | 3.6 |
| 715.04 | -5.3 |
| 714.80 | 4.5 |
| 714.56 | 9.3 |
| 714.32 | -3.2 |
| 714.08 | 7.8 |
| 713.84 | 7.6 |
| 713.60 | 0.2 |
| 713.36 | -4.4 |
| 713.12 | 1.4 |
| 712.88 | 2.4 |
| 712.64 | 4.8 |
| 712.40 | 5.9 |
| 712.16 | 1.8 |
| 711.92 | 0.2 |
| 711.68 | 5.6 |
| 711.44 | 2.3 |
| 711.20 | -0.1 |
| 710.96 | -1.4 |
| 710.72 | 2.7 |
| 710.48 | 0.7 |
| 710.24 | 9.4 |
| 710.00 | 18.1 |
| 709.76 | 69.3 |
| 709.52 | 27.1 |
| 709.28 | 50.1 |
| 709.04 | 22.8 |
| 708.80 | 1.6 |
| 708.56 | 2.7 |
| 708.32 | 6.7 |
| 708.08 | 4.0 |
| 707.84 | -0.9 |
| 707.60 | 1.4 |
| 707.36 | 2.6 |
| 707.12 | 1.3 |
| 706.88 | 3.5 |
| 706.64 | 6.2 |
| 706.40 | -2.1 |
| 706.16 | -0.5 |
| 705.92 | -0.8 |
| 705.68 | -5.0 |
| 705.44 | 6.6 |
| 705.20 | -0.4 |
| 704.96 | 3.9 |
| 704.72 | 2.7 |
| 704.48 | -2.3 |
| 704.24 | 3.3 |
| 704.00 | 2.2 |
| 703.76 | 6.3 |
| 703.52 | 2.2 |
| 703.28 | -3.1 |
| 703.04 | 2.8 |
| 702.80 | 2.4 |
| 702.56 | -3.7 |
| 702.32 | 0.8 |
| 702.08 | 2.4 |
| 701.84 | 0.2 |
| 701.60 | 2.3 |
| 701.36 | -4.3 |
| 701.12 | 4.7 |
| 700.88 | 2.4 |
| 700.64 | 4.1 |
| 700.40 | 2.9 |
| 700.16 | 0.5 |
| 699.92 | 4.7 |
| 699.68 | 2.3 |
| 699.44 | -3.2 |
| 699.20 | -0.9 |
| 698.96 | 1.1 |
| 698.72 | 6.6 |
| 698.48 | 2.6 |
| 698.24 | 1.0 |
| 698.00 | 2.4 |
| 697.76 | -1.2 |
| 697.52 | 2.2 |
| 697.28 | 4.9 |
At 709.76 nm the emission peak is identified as [O II] 3727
